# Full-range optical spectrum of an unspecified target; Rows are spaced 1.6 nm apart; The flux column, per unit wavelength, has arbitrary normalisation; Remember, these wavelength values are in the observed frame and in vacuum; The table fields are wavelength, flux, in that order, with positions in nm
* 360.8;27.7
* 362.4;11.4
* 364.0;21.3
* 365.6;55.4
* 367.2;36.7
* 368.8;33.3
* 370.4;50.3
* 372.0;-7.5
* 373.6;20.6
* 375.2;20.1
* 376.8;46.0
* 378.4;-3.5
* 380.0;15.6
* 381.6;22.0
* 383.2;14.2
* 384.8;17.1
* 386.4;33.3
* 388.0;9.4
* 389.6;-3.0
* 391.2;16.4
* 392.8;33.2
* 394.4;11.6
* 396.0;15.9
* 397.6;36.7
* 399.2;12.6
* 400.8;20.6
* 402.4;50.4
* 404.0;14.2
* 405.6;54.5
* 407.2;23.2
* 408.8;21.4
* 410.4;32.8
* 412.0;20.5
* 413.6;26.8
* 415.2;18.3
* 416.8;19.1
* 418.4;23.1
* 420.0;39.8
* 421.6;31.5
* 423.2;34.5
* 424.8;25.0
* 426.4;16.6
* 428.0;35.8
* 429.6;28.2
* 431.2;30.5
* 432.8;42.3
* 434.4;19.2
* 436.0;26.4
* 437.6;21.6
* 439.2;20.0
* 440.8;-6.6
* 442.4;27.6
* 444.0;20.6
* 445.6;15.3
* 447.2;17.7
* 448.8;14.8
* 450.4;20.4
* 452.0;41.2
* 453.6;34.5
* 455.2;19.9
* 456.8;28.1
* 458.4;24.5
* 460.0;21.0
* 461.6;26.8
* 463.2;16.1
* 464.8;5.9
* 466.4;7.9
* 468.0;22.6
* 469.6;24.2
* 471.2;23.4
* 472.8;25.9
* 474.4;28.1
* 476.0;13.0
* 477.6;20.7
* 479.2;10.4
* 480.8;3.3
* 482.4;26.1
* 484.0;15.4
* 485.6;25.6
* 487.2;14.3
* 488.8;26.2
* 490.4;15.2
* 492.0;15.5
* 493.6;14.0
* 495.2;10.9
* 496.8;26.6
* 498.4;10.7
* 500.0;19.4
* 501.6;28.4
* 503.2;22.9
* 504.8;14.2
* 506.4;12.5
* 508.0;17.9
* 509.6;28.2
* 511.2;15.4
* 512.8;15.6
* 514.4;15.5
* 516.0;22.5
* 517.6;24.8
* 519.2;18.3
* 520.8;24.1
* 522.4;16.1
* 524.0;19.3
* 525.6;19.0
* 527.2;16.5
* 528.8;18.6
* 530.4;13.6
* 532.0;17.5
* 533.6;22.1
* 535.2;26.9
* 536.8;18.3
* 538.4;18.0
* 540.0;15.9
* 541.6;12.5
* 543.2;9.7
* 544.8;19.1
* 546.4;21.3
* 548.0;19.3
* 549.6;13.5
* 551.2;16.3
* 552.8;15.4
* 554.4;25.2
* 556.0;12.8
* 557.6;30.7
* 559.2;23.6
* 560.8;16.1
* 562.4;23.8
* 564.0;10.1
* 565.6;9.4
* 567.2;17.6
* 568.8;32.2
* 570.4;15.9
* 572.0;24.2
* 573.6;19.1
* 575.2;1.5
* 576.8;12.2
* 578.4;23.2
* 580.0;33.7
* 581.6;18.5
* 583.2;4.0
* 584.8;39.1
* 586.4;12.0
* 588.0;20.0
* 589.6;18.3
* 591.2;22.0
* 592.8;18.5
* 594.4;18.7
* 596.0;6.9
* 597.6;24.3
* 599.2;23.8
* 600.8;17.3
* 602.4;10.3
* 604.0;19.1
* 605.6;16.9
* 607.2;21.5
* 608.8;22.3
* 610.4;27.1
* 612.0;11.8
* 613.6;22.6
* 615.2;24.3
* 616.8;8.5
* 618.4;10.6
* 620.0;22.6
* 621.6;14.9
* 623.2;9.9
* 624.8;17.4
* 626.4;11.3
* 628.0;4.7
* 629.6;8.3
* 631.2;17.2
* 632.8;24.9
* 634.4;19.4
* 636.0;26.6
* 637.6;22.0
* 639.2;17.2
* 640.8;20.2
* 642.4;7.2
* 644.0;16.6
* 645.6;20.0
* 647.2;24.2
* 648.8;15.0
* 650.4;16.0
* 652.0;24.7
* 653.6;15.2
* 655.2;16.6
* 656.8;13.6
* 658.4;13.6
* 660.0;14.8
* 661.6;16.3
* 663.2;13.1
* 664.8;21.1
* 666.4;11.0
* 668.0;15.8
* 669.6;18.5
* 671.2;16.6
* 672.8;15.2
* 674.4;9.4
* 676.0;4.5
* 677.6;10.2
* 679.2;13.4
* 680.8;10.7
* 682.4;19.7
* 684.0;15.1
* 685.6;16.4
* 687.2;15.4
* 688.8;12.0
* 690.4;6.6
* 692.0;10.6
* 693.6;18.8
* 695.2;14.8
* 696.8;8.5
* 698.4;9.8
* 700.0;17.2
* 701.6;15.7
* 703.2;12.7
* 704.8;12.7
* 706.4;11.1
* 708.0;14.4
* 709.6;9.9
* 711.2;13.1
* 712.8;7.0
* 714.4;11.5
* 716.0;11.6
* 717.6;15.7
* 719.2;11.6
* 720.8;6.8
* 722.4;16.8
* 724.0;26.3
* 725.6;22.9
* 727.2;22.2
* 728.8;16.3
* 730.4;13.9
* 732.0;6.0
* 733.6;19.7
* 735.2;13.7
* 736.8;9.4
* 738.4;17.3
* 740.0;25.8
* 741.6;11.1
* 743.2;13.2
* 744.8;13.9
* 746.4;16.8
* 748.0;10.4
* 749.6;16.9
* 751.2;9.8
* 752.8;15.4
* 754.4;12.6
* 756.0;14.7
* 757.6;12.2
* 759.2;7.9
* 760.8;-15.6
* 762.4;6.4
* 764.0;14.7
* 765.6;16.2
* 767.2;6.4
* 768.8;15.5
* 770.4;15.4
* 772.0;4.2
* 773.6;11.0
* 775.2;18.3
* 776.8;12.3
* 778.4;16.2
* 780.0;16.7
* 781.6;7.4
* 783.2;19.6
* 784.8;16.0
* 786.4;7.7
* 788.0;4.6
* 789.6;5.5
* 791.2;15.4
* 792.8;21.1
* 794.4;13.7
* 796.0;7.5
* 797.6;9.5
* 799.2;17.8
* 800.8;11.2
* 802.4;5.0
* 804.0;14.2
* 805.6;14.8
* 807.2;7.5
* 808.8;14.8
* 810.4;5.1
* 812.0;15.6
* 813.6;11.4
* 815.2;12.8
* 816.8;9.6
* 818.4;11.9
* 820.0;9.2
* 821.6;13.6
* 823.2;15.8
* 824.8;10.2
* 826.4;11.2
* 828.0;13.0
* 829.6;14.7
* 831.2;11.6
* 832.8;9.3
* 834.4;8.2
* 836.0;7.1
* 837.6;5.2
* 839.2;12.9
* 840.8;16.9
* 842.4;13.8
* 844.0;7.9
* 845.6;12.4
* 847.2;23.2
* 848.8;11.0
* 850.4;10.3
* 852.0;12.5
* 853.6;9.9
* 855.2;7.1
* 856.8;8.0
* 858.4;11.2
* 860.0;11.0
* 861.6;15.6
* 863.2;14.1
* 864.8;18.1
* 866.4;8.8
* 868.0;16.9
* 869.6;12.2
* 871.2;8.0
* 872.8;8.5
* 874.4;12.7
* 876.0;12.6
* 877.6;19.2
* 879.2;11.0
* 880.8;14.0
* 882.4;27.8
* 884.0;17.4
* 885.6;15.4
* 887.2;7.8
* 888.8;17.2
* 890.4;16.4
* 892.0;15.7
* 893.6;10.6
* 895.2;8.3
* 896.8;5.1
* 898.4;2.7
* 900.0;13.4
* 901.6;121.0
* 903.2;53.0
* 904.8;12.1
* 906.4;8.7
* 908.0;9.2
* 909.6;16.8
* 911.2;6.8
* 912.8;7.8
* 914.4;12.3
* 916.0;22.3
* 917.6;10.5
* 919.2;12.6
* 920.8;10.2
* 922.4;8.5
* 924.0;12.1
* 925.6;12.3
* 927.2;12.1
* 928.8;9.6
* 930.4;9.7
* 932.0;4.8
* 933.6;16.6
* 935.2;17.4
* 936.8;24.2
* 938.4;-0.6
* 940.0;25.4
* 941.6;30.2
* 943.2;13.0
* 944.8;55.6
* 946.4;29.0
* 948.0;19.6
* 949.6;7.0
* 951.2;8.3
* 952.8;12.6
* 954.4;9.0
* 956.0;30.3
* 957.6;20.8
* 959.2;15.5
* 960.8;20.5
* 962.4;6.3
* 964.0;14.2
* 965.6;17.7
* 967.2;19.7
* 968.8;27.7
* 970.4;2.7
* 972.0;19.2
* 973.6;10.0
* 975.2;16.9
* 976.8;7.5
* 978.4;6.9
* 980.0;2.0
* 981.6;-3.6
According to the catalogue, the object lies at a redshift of 1.42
